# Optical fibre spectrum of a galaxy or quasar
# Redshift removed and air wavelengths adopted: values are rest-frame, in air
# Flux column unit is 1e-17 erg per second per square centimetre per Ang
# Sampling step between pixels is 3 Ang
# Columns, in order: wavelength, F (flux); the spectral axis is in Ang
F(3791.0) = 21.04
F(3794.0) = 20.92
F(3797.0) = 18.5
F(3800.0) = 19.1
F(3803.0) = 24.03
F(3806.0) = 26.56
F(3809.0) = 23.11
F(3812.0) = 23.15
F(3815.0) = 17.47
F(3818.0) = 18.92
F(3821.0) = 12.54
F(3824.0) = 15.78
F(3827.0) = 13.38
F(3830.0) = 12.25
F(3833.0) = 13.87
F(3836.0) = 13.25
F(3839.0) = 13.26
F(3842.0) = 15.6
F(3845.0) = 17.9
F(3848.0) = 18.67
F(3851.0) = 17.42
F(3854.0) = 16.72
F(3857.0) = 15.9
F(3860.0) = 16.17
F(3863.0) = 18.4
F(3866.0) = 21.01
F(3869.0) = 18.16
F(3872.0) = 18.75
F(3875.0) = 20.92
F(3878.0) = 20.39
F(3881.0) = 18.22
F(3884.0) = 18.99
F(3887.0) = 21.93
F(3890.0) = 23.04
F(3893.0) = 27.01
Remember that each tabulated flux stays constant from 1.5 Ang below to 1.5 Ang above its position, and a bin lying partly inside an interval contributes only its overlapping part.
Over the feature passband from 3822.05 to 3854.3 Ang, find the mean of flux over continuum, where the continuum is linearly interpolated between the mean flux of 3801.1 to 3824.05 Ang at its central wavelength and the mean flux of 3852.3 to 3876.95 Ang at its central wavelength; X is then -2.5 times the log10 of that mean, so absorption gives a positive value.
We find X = 0.26 mag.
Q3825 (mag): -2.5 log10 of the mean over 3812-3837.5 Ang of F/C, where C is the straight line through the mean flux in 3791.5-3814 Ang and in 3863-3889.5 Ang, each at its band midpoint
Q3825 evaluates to 0.37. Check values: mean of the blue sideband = 22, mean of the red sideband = 19.8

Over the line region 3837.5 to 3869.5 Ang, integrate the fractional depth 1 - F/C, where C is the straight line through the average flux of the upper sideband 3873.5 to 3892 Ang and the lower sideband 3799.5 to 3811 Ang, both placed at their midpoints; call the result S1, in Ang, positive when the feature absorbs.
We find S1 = 6.8 Ang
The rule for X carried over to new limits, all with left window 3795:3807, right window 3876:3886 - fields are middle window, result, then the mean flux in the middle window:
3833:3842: 0.45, 13.7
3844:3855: 0.15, 17.7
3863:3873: 0.03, 19.2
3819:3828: 0.43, 14.2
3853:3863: 0.21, 16.6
